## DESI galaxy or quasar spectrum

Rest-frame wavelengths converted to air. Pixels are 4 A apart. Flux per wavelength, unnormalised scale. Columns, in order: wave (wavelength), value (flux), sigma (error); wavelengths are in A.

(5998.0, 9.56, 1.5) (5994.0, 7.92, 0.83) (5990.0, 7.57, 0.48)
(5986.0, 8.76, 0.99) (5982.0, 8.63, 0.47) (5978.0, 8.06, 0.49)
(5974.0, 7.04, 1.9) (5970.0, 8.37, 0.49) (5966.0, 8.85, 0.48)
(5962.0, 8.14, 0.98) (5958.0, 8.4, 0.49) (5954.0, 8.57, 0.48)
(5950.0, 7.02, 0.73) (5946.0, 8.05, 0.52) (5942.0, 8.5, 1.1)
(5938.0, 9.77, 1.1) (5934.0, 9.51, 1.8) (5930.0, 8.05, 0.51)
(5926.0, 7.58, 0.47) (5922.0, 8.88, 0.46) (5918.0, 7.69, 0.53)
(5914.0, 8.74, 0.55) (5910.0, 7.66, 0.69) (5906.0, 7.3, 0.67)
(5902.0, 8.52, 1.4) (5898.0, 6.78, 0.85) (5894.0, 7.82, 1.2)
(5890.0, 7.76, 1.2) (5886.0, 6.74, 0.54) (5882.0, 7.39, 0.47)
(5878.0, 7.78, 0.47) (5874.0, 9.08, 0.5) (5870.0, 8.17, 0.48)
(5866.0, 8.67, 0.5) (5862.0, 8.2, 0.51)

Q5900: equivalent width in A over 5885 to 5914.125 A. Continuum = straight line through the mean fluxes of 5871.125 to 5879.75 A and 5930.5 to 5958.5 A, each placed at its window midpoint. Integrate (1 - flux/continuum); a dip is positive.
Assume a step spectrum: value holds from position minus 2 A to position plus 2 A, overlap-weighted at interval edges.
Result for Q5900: 2.9 A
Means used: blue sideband 8.42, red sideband 8.53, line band 7.63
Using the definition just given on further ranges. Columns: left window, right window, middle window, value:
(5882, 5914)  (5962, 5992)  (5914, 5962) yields -2.98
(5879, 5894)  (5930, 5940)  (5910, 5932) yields 1.54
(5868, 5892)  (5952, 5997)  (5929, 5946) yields -1.74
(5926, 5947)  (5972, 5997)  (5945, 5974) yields 0.91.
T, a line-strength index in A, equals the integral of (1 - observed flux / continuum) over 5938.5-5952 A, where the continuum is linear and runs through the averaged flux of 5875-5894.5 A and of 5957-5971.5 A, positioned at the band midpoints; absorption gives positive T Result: 0.26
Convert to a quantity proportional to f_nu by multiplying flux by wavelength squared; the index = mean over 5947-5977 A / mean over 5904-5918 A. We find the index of 1.04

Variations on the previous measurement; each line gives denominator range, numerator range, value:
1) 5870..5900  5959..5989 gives 1.11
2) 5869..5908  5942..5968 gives 1.09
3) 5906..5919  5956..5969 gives 1.08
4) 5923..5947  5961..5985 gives 0.97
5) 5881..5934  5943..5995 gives 1.06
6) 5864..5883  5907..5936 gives 1.02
